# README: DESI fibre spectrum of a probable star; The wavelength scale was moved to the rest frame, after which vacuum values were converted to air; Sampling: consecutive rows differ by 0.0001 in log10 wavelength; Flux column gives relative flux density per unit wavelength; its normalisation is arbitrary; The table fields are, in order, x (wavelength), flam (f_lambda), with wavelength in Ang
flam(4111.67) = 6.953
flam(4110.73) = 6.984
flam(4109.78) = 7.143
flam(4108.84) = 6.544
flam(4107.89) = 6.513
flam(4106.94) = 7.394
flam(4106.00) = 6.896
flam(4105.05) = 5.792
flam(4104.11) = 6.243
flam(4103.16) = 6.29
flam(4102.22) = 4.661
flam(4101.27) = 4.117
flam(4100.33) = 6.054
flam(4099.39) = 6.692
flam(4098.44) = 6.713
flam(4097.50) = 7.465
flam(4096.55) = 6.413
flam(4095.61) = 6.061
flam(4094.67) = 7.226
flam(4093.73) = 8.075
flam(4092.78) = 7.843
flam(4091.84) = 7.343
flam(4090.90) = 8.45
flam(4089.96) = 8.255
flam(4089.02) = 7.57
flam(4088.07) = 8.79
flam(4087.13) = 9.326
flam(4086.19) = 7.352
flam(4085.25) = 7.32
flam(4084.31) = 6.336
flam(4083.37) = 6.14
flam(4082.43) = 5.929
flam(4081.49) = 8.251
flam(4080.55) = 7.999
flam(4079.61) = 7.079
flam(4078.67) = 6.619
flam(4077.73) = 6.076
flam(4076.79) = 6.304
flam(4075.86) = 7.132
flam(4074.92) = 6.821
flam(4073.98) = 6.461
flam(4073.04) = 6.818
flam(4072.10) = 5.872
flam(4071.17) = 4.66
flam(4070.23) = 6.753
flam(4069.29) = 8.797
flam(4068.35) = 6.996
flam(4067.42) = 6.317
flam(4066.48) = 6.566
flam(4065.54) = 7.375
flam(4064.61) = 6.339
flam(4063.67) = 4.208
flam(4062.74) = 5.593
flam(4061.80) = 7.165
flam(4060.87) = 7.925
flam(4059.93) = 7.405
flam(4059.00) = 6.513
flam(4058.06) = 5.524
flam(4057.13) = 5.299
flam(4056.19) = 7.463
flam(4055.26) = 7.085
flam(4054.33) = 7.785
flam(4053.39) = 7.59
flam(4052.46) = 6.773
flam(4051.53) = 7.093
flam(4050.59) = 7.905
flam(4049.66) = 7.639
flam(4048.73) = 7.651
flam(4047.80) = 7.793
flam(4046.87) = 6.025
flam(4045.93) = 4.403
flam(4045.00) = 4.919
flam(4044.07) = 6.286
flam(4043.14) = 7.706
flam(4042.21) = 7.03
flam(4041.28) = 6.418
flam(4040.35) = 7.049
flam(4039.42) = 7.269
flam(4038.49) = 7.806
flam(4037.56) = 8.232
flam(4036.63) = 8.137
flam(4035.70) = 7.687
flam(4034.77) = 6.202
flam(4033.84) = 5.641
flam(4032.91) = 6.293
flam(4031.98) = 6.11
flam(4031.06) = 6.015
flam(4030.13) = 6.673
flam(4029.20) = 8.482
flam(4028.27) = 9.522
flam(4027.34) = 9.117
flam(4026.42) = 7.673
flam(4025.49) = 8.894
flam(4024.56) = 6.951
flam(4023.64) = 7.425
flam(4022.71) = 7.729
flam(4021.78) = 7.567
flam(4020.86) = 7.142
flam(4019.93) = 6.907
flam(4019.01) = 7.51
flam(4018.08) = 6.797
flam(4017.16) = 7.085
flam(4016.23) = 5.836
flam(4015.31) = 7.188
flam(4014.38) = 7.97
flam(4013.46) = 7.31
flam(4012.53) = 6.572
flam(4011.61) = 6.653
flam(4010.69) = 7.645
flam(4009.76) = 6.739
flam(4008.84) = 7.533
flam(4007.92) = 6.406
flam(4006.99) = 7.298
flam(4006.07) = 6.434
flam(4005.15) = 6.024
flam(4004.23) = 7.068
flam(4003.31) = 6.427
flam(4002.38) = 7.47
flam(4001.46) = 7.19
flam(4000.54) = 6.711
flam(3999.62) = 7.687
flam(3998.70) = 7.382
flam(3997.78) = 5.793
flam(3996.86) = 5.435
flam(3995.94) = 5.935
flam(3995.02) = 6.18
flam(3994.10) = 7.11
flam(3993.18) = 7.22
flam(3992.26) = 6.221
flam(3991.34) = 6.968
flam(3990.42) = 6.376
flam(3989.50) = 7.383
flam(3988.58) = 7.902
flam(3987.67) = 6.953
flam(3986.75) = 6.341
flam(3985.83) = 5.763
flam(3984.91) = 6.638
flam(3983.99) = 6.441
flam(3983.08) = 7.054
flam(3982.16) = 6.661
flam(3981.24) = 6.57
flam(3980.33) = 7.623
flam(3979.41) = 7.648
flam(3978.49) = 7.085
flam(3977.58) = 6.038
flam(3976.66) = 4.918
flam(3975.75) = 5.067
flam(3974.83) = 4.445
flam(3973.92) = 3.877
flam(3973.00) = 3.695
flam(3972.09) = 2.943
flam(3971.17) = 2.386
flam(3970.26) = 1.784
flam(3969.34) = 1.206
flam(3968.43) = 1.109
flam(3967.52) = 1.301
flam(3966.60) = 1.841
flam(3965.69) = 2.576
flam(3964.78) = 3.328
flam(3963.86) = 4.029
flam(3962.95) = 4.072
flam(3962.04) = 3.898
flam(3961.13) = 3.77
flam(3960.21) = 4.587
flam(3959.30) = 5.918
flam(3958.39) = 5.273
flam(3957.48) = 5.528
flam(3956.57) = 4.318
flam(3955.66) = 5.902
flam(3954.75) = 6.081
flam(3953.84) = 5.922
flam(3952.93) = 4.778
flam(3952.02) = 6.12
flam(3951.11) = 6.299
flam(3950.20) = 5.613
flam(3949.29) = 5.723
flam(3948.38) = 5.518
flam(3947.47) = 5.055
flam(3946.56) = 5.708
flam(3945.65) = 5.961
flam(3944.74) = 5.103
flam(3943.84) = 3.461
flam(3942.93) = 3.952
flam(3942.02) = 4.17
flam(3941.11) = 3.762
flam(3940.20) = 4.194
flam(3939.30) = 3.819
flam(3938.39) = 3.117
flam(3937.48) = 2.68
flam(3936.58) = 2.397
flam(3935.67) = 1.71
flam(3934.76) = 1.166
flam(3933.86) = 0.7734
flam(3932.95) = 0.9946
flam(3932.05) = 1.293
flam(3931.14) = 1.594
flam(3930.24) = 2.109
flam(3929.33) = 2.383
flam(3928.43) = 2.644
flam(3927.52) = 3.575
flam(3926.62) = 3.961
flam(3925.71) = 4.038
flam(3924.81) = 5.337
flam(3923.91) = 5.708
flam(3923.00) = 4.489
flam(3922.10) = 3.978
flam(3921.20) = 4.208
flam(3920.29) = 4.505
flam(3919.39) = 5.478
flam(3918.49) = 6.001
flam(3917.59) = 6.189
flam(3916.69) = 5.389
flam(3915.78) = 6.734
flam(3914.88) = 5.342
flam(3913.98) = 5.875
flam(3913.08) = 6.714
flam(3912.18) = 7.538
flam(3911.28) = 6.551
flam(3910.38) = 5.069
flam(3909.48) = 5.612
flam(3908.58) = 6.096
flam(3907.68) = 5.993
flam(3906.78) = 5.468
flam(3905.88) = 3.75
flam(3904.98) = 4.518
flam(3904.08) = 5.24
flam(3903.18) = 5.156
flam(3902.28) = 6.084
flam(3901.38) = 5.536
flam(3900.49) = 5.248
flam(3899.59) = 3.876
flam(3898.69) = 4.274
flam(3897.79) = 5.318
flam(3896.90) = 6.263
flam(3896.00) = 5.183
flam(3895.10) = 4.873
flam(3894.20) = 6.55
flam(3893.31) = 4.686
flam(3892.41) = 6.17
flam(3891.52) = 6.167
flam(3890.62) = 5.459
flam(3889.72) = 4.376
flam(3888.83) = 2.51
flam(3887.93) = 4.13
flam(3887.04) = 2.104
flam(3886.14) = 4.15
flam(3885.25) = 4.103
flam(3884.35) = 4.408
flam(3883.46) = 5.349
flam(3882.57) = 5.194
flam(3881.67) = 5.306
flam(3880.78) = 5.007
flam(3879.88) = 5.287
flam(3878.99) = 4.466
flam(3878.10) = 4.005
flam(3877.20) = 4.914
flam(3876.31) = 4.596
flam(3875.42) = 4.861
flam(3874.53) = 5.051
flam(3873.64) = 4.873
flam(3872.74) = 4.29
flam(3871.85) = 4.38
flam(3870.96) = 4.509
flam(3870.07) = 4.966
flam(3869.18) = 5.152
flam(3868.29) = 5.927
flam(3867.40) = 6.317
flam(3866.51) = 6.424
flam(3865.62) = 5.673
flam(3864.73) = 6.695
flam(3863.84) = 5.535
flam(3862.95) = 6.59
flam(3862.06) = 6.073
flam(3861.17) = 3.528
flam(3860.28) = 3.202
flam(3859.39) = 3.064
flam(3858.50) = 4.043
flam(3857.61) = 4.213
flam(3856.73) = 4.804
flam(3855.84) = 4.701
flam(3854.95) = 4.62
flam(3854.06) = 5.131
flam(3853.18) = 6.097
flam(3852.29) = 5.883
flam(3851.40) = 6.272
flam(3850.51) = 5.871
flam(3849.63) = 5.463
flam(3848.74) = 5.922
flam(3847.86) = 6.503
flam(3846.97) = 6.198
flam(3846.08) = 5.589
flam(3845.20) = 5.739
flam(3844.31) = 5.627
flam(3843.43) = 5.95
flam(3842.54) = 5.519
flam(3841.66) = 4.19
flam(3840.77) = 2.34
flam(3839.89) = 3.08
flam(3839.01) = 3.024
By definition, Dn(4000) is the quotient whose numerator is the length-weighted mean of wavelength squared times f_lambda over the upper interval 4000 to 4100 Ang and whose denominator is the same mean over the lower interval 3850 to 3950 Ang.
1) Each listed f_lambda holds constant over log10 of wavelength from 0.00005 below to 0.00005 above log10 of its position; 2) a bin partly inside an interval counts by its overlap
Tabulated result 1.6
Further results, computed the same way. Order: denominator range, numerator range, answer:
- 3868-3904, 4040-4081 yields 1.50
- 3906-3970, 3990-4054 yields 1.70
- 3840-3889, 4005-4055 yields 1.56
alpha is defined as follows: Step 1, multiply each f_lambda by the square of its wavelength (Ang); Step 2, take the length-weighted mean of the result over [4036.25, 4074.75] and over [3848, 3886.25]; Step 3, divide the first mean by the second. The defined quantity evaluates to 1.5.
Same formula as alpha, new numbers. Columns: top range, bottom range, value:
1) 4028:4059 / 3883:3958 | 1.59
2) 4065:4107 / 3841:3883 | 1.49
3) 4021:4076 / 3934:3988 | 1.59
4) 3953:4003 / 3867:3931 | 1.13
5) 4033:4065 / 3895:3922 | 1.34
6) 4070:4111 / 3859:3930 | 1.51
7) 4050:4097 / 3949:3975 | 1.82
